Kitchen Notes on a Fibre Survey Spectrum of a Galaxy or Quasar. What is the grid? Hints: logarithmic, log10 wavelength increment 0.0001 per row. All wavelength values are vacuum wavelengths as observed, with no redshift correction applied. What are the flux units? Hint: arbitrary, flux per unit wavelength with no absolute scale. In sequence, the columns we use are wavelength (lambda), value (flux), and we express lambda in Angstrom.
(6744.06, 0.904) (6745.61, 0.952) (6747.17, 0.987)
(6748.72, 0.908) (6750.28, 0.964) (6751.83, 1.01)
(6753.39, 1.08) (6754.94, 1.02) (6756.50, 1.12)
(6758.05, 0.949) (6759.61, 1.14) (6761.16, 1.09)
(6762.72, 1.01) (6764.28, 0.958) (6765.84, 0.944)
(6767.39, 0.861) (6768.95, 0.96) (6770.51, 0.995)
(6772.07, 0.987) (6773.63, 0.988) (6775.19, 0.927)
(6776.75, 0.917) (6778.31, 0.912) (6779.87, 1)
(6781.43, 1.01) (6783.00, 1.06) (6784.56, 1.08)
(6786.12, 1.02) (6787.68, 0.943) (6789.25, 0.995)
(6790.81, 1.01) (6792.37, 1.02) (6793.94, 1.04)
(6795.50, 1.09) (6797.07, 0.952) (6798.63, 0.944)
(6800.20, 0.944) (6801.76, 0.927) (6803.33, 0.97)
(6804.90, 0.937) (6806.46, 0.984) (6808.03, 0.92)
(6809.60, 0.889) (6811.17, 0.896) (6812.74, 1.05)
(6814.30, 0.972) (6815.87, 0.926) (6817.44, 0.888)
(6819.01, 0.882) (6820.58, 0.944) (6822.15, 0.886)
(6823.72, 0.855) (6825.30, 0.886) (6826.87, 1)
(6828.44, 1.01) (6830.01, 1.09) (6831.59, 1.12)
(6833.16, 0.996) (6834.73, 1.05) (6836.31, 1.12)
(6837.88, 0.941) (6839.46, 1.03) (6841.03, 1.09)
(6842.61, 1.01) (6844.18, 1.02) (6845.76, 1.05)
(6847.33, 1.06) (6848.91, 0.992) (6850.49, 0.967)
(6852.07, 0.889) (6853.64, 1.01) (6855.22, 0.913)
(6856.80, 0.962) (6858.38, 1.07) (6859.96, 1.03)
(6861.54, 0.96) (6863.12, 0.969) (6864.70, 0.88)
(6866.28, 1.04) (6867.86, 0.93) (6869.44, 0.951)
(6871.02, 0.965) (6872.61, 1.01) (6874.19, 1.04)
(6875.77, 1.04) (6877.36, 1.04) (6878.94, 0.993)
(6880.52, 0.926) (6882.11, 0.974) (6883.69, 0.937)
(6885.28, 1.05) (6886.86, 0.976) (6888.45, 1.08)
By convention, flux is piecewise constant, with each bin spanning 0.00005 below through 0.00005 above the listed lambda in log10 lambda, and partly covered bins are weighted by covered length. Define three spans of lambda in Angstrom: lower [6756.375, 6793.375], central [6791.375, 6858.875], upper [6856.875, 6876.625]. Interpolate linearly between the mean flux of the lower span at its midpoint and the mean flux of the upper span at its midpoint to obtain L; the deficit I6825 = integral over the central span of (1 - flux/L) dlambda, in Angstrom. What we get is 0.7 Angstrom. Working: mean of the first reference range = 0.994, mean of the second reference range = 0.989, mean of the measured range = 0.981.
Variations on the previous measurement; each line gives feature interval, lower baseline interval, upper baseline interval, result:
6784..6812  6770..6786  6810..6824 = -0.6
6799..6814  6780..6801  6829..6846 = 1.1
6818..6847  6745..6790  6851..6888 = -0.4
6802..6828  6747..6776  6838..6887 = 1.6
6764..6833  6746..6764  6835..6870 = 2.9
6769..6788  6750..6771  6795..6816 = 0.0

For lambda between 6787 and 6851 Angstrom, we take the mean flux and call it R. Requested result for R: 0.983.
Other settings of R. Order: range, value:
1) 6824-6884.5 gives 0.998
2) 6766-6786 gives 0.975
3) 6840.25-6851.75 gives 1.02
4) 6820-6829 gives 0.928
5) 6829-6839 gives 1.05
